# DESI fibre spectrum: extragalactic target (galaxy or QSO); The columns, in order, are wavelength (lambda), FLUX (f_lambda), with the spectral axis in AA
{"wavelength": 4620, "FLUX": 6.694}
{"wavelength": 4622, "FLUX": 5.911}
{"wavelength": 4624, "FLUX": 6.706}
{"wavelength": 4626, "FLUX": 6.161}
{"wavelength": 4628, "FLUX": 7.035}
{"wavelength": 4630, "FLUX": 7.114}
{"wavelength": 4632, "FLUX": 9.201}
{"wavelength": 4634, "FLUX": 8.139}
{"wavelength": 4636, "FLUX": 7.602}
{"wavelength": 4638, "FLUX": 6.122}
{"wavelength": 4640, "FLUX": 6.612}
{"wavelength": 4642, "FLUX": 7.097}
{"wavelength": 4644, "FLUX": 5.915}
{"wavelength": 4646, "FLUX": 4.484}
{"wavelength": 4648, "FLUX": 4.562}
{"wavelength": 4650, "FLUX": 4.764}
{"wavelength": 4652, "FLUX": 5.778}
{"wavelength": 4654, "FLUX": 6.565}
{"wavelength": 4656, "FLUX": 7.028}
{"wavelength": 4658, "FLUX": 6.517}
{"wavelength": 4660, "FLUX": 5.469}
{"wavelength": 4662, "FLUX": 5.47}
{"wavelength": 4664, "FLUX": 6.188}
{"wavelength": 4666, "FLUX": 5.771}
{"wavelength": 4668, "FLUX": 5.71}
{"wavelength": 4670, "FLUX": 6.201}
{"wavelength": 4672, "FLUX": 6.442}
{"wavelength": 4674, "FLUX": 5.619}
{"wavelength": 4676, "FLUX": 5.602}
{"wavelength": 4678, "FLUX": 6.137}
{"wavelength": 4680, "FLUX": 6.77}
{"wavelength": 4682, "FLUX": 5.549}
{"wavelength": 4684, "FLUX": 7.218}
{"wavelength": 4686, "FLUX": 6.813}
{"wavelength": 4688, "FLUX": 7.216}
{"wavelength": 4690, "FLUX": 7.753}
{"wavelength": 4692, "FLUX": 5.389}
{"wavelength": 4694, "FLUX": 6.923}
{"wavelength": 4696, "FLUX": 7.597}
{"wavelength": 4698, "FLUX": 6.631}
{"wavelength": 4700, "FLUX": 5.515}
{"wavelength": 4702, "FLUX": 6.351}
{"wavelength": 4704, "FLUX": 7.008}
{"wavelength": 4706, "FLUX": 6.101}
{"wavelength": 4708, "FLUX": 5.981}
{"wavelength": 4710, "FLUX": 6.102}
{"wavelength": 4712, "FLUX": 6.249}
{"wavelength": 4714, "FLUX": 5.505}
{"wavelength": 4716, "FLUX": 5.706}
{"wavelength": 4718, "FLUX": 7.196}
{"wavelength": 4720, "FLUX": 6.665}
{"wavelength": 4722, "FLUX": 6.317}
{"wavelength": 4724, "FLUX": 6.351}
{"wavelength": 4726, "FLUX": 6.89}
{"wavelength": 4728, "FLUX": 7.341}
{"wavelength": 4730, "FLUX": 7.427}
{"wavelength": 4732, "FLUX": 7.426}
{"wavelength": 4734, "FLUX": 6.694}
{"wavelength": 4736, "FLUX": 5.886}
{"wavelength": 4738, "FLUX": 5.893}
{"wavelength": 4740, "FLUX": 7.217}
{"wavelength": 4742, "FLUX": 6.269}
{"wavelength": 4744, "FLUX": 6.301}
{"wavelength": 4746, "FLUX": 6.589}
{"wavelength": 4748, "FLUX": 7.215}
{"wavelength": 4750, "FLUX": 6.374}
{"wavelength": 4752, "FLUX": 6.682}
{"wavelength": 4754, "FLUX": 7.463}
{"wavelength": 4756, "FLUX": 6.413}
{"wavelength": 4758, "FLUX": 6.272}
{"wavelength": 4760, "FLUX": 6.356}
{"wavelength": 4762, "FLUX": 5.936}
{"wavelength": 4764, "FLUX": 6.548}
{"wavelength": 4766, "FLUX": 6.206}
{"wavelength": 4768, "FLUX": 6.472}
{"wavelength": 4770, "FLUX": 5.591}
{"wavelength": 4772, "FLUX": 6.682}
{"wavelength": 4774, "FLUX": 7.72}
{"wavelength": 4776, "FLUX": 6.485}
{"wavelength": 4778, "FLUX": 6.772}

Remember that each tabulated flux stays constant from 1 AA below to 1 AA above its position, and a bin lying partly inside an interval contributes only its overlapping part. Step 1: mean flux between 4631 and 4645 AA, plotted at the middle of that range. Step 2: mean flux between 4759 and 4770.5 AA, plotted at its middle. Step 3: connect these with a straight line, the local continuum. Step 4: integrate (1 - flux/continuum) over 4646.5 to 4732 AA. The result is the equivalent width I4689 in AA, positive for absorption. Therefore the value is 6.4 AA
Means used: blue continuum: 7.24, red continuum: 6.21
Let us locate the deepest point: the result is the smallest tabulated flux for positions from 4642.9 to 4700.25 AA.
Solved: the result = 4.484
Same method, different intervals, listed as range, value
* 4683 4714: 5.389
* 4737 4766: 5.893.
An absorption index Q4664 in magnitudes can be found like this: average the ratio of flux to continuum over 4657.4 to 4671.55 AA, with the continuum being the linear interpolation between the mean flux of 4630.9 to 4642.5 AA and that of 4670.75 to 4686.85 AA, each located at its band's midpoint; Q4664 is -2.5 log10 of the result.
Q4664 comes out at 0.13 mag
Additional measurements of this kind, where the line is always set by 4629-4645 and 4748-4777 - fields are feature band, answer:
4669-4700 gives 0.076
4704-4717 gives 0.136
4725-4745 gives -0.007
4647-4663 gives 0.229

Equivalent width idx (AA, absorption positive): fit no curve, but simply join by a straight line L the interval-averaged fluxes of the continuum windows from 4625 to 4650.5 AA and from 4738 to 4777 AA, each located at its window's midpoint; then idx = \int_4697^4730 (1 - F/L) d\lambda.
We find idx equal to 0.8 AA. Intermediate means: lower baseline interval 6.56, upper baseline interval 6.55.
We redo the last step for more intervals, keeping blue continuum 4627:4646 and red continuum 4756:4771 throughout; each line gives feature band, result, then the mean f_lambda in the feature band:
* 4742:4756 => -0.9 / 6.71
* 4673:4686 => 1.1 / 6.2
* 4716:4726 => -0.1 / 6.57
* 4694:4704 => 0.0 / 6.61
